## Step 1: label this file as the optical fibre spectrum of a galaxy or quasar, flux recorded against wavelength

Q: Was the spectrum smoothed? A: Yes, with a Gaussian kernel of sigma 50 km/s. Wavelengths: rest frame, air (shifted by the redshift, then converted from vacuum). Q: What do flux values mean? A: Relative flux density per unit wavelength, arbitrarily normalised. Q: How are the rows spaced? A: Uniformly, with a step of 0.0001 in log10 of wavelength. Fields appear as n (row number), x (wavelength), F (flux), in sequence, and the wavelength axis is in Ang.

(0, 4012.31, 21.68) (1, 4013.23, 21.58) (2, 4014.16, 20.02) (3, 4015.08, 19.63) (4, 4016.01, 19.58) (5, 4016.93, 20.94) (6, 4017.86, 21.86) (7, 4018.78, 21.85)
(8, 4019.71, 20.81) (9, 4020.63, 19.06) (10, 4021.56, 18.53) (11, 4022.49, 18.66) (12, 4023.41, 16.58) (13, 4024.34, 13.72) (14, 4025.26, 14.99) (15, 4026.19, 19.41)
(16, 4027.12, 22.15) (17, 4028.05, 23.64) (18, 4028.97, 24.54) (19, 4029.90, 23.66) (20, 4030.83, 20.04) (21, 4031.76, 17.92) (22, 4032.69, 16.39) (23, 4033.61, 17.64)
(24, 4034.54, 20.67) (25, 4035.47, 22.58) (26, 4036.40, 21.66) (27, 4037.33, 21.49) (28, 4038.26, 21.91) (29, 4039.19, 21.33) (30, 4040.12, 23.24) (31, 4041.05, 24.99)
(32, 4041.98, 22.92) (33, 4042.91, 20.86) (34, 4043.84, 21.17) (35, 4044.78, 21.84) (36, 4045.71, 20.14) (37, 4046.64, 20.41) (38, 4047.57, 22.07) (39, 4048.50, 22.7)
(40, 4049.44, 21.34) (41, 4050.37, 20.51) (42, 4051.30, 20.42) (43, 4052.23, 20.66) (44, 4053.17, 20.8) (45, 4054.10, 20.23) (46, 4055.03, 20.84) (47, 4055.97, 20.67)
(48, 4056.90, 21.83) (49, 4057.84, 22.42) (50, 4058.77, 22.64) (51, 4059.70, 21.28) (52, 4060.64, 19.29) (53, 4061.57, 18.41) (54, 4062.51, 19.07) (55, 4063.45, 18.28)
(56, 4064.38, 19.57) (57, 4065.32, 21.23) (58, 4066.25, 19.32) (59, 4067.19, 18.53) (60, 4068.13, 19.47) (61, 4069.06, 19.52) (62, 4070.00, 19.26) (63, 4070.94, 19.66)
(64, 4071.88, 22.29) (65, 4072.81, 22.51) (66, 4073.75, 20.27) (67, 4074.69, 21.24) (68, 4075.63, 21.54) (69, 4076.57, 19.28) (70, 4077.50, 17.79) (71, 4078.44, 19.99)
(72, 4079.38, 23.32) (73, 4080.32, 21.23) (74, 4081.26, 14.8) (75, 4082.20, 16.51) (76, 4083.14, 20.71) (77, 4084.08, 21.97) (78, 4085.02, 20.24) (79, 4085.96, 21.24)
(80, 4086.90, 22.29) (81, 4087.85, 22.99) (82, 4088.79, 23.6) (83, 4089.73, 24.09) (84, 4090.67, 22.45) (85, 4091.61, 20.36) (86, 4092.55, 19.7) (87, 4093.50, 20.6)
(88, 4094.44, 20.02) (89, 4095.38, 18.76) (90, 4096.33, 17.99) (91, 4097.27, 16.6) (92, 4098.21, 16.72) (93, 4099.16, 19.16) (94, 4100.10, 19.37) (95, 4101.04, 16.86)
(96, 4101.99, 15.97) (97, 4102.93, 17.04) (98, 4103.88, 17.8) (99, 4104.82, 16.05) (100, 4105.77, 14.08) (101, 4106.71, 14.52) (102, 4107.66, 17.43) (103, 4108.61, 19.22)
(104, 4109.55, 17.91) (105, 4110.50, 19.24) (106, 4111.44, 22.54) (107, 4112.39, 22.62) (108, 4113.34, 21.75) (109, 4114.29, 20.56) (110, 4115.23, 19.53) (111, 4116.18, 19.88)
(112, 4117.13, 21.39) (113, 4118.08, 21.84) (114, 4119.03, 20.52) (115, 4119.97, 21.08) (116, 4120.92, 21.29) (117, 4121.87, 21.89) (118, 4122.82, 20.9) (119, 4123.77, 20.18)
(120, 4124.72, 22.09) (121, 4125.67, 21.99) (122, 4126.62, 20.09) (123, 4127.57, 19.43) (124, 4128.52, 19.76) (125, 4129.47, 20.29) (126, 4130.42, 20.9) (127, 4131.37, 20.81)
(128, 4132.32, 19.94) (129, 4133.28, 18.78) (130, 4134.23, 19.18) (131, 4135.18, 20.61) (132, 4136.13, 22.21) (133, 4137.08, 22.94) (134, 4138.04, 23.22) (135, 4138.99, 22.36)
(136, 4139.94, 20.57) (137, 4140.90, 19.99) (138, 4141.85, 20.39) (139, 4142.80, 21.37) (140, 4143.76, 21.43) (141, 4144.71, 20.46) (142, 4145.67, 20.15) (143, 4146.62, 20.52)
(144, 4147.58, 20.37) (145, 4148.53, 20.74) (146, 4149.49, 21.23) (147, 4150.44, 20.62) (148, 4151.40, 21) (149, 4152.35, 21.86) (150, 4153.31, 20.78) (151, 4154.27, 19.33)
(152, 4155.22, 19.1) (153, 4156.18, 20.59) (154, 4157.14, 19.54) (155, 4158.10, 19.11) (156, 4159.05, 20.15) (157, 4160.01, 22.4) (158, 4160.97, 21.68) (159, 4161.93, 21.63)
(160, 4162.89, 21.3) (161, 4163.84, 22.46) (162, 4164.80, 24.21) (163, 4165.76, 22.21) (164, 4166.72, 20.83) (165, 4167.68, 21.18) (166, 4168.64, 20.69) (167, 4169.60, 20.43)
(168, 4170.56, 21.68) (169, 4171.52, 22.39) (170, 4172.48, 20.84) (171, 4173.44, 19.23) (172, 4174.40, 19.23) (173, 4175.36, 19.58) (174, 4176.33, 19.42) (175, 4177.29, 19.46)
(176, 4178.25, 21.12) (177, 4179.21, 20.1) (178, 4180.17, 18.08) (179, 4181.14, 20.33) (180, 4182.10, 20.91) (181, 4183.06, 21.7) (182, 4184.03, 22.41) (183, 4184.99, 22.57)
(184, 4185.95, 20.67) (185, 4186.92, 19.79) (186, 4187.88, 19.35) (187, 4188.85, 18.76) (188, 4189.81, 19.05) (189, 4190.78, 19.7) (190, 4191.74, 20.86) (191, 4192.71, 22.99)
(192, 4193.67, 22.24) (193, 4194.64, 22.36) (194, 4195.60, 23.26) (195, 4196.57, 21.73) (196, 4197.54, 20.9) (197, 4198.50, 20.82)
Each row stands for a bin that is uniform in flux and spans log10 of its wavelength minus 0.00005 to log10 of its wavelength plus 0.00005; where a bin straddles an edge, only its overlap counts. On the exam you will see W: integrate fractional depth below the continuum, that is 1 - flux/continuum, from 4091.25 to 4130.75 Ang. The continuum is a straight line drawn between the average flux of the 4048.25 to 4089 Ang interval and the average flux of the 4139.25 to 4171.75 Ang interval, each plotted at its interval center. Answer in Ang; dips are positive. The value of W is 2.4 Ang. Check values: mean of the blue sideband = 20.5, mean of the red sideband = 21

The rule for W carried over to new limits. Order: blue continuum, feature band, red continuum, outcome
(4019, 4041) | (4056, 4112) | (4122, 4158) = 2.1 Ang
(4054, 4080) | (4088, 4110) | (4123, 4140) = 2.1 Ang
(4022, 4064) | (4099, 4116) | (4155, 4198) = 1.9 Ang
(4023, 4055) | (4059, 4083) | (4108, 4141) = 1.1 Ang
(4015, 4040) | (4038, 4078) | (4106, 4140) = -1.1 Ang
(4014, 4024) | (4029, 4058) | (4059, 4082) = -2.1 Ang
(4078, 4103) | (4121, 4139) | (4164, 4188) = -0.6 Ang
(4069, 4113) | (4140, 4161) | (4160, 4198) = 0.0 Ang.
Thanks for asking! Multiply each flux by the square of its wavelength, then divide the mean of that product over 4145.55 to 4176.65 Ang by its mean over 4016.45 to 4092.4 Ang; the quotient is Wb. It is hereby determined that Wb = 1.1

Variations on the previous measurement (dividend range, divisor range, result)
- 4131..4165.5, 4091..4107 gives 1.20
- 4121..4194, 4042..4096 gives 1.05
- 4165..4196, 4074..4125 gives 1.09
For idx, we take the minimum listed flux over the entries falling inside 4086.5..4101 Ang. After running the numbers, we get 16.6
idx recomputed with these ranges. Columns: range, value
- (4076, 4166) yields 14.08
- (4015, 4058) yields 13.72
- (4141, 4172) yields 19.1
